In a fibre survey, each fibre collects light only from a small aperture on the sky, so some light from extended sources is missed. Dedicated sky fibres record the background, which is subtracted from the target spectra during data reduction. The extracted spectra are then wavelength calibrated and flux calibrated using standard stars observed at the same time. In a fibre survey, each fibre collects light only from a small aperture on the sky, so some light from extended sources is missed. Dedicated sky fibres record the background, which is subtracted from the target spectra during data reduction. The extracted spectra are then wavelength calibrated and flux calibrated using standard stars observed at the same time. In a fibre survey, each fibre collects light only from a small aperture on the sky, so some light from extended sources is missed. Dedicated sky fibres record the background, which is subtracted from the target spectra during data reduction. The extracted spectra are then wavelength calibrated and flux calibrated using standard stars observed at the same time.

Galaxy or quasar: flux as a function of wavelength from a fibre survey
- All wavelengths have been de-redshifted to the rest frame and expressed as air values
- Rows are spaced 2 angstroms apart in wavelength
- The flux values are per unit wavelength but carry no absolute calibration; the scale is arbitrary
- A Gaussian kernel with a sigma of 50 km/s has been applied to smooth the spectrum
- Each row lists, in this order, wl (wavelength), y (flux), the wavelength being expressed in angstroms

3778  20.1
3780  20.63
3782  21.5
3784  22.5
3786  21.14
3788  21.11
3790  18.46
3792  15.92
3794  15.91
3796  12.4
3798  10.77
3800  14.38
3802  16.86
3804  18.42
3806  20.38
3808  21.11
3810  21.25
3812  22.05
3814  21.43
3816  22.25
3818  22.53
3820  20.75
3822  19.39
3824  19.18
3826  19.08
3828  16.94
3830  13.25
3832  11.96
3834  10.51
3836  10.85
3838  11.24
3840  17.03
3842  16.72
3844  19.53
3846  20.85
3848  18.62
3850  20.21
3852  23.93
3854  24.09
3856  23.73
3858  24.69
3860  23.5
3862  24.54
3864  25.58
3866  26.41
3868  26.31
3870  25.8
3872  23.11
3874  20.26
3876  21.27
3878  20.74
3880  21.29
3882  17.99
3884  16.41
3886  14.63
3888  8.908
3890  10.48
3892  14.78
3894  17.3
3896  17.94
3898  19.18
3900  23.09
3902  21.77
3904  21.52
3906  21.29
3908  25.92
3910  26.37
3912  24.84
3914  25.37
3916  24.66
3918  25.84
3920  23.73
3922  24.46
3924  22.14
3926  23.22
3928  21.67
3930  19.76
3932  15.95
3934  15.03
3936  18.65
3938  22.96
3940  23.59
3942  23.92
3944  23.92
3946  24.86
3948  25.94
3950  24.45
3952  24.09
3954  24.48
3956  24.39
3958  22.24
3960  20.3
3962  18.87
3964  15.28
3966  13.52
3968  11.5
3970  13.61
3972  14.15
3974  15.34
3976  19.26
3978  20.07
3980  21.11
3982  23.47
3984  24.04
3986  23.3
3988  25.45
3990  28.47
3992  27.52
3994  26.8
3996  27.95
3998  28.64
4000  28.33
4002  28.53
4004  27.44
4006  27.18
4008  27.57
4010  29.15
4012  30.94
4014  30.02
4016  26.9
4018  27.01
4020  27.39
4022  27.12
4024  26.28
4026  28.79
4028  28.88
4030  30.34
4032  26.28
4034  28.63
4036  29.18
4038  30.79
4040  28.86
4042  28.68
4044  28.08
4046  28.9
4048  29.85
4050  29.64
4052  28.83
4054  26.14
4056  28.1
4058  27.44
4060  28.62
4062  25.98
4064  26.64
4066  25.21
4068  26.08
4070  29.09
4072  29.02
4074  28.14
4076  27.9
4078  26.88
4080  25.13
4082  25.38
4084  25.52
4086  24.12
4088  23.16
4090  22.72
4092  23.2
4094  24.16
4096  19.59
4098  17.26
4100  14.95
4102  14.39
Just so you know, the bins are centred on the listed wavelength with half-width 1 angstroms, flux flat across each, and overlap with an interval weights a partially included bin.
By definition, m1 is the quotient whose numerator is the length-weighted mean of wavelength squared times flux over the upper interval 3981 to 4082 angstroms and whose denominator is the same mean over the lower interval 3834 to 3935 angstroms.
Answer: 1.45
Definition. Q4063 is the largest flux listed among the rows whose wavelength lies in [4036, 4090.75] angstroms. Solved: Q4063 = 30.79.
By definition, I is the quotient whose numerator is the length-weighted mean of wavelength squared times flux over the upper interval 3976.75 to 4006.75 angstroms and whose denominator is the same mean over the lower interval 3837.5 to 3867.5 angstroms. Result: 1.3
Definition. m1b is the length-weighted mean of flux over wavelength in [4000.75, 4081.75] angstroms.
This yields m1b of 28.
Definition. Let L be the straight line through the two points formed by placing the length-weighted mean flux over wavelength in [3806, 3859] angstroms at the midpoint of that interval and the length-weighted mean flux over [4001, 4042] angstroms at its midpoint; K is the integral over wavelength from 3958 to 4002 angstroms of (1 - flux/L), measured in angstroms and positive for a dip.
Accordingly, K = 8.3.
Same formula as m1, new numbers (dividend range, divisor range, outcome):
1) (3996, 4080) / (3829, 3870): 1.56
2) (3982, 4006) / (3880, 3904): 1.66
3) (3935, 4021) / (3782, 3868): 1.33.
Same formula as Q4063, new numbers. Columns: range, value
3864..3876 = 26.41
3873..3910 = 26.37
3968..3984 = 24.04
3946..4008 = 28.64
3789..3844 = 22.53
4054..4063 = 28.62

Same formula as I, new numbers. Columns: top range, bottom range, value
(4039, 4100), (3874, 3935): 1.40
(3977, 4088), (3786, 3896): 1.59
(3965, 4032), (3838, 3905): 1.31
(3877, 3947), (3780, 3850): 1.22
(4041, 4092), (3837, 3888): 1.43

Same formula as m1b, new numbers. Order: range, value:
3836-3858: 19.4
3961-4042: 24.9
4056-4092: 26.3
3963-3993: 19.7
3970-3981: 17.6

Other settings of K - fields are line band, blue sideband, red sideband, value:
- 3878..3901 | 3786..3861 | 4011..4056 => 5.2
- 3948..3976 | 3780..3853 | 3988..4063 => 6.9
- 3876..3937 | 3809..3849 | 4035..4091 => 2.2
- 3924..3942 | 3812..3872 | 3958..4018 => 1.4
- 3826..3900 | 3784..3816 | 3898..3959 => 5.9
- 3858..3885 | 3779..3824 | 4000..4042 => -0.7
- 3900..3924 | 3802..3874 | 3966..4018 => -2.1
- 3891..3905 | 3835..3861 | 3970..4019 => 1.4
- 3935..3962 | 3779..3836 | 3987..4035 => 1.9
